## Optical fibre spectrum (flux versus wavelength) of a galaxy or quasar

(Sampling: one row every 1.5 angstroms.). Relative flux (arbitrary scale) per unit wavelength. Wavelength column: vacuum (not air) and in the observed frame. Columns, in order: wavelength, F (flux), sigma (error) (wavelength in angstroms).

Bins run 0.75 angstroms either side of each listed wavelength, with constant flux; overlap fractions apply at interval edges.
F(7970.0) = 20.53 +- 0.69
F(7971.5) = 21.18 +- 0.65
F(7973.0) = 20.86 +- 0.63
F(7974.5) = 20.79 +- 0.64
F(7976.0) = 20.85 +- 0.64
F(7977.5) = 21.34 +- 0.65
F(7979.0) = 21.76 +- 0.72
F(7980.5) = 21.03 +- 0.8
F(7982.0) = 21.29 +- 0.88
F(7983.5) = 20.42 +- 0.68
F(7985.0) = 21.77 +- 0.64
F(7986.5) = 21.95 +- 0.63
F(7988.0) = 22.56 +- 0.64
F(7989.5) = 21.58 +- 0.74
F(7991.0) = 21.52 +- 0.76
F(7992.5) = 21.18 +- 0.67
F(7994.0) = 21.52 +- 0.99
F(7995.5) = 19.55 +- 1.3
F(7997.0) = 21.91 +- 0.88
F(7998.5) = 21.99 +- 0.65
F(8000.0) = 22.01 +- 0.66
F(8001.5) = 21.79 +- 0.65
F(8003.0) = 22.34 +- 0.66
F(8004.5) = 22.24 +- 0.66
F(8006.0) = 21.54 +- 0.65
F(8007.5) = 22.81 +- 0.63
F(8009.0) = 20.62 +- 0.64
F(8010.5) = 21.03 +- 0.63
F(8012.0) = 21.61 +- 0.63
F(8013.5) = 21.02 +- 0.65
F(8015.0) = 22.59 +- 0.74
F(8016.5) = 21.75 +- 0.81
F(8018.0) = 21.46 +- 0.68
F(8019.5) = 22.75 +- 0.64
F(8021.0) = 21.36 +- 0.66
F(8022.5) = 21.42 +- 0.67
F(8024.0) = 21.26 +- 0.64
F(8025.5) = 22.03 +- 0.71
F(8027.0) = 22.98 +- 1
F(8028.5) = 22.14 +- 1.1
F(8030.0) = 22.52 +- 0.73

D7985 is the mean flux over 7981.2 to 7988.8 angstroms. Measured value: 21.6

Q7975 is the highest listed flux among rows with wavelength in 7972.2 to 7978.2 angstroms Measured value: 21.34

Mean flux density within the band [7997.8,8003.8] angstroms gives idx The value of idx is 22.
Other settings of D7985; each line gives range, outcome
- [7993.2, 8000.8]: 21.4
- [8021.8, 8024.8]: 21.4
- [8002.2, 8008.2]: 22.2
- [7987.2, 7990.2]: 22.1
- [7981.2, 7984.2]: 20.9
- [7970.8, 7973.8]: 21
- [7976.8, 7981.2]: 21.4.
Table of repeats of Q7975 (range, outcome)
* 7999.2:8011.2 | 22.81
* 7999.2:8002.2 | 22.01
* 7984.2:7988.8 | 22.56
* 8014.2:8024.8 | 22.75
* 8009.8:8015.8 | 22.59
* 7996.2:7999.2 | 21.99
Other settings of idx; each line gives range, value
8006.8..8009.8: 21.7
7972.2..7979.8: 21.1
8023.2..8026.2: 21.6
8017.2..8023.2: 21.8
